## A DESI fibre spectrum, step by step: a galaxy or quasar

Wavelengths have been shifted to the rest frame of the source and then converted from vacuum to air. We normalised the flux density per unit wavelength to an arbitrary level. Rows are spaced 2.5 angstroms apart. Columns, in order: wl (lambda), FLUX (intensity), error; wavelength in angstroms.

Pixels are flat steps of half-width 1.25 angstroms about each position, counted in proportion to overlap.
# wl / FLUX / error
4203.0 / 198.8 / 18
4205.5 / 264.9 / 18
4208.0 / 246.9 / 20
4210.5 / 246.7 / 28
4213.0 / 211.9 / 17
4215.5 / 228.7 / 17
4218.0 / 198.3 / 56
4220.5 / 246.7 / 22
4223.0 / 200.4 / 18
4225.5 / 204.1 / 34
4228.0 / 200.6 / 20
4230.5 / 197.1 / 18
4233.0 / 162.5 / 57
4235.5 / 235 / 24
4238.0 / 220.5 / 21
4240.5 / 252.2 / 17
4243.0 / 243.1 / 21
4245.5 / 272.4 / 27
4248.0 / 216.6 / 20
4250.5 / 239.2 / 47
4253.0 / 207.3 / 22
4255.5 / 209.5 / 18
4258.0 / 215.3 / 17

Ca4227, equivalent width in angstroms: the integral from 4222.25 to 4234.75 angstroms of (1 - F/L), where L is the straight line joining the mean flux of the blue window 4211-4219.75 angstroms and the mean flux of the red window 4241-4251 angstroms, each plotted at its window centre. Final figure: 1.9 angstroms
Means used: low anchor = 218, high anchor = 244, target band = 194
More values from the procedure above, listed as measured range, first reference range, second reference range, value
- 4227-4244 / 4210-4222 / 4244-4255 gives 1.01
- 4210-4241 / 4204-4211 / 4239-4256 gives 3.82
